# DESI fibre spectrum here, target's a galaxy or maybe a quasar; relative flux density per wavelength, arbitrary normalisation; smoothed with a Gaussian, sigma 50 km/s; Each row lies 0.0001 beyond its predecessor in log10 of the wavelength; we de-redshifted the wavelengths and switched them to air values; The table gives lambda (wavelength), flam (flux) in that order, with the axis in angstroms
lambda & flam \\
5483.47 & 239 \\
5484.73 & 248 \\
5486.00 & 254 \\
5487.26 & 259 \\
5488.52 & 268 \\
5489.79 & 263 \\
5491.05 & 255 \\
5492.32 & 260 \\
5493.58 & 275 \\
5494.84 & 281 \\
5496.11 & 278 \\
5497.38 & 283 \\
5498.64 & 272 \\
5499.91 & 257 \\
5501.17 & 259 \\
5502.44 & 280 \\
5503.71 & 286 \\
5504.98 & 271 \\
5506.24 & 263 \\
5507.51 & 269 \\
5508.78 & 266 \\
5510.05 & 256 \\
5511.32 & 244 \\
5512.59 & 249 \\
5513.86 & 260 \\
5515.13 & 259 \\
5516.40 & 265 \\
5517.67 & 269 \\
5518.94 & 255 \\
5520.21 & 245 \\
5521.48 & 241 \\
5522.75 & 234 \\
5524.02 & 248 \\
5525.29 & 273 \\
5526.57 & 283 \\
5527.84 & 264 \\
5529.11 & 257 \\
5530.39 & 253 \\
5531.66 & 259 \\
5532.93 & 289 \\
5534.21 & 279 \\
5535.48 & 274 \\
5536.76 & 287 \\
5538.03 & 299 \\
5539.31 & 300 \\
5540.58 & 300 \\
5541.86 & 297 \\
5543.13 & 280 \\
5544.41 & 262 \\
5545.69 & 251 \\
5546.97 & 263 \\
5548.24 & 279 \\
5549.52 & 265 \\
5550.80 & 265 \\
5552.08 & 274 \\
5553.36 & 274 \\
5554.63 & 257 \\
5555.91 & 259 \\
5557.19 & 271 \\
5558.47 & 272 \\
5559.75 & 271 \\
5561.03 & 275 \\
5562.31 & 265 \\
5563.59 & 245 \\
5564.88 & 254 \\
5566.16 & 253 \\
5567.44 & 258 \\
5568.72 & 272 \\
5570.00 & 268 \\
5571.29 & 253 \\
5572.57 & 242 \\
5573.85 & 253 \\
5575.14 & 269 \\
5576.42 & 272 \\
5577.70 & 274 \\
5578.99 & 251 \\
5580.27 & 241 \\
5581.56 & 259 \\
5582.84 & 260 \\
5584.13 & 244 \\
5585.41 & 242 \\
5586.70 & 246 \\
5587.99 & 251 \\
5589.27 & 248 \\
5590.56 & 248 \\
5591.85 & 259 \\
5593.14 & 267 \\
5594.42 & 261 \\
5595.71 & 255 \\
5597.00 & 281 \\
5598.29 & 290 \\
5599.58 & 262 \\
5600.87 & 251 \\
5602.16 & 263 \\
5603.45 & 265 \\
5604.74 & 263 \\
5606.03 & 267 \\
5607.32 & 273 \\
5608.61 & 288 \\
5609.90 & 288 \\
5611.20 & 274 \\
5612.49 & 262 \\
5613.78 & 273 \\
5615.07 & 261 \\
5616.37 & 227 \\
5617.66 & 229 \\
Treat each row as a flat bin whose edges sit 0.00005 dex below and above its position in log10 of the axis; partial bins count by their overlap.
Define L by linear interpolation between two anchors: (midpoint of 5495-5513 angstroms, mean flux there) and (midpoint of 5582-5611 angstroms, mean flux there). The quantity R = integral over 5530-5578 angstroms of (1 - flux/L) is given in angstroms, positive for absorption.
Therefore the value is -0.85 angstroms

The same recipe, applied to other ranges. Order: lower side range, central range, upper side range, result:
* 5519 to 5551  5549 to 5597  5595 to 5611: 1.9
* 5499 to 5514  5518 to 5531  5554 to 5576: 0.4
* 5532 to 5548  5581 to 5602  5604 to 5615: 1.3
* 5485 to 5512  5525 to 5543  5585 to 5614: -1.0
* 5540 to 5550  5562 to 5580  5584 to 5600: 0.5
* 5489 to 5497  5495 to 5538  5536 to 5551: 1.3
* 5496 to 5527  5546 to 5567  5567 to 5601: -0.4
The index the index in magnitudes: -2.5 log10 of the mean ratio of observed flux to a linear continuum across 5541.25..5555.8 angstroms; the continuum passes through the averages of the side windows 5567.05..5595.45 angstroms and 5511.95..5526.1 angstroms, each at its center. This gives -0.06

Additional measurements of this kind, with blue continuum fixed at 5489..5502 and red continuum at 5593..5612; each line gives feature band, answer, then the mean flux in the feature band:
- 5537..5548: -0.05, 282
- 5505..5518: 0.03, 260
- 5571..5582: 0.05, 257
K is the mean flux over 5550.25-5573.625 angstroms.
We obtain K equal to 263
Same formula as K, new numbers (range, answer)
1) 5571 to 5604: 258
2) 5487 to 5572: 267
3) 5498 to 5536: 263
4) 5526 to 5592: 265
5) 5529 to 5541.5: 281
